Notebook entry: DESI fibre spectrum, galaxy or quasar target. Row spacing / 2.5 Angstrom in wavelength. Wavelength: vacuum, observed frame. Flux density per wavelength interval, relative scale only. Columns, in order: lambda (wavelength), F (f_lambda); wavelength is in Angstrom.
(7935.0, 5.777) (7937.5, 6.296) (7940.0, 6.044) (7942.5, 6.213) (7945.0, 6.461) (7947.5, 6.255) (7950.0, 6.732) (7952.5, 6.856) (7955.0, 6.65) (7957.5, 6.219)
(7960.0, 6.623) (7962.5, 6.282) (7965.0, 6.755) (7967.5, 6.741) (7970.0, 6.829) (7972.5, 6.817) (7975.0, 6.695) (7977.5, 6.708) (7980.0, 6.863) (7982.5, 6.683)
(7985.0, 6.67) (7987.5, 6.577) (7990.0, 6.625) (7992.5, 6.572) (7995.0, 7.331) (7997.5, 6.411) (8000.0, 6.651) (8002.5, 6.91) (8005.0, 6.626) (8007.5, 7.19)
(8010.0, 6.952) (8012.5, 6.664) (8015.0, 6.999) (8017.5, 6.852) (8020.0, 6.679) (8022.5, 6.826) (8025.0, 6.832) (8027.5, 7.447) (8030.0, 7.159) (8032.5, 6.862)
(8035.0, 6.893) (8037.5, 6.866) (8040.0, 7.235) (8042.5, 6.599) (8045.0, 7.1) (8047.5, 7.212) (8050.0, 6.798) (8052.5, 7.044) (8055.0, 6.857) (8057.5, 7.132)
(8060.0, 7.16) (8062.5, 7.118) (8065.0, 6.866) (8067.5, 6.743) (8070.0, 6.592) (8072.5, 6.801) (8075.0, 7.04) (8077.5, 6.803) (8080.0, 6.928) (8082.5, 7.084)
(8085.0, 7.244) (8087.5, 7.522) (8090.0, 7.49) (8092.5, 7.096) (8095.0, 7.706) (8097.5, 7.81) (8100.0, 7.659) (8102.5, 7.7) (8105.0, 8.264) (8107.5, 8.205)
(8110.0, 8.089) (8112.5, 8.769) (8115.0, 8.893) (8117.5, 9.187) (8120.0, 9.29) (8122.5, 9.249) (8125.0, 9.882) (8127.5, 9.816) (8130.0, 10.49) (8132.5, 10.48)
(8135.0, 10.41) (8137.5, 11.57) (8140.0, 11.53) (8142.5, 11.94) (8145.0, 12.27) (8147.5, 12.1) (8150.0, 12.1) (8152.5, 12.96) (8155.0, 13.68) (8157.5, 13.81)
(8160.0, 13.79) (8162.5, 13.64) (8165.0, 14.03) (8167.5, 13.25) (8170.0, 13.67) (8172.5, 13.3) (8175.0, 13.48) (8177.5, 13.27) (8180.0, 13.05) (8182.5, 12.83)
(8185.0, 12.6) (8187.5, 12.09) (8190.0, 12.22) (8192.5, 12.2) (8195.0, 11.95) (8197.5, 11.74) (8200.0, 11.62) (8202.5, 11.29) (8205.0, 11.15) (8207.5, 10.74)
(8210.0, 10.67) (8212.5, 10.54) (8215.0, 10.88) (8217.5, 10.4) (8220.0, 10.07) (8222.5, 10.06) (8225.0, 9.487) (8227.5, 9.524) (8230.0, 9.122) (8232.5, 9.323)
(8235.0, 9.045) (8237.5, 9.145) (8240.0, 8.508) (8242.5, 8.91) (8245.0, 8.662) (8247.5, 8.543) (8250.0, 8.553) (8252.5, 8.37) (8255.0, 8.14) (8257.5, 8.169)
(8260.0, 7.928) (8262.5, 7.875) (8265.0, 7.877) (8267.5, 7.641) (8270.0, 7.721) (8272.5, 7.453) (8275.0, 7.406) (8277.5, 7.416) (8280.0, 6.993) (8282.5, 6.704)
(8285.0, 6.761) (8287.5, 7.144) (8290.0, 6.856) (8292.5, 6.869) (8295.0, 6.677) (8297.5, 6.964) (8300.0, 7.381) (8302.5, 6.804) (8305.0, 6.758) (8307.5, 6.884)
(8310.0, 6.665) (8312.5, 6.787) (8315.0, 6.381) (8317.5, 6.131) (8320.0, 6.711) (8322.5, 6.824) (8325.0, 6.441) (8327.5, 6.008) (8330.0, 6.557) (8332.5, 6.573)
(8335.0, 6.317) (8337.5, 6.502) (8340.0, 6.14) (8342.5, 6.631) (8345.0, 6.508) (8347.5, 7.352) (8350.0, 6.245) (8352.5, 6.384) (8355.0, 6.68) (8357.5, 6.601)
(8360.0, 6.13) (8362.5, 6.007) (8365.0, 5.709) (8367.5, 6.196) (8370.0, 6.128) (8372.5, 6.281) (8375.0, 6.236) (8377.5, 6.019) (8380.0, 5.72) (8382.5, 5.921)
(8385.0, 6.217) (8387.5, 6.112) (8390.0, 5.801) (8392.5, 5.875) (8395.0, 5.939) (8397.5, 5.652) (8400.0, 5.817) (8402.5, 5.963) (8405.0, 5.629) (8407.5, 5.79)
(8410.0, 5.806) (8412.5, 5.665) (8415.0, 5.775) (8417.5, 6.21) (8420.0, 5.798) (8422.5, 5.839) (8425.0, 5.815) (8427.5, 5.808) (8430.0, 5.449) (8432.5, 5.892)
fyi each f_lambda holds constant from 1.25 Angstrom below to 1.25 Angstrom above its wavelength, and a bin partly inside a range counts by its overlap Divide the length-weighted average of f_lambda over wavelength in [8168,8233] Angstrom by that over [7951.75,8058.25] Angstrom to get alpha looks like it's 1.7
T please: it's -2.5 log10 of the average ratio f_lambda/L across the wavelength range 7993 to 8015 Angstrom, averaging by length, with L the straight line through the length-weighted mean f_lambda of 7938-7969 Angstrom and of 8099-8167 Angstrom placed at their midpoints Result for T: 0.13 mag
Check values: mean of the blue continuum 6.48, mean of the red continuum 10.8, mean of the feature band 6.84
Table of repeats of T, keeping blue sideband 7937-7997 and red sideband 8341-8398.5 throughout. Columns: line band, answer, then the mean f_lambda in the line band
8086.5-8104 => -0.171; 7.58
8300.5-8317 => -0.078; 6.72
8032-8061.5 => -0.074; 6.98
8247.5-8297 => -0.194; 7.52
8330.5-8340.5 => -0.032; 6.41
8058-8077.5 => -0.065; 6.91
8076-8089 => -0.101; 7.12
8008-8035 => -0.062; 6.93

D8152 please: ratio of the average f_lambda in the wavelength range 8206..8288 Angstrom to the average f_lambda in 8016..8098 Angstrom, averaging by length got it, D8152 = 1.23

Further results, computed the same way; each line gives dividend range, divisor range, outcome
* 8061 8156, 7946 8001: 1.35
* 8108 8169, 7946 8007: 1.69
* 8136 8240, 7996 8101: 1.67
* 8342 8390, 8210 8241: 0.64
